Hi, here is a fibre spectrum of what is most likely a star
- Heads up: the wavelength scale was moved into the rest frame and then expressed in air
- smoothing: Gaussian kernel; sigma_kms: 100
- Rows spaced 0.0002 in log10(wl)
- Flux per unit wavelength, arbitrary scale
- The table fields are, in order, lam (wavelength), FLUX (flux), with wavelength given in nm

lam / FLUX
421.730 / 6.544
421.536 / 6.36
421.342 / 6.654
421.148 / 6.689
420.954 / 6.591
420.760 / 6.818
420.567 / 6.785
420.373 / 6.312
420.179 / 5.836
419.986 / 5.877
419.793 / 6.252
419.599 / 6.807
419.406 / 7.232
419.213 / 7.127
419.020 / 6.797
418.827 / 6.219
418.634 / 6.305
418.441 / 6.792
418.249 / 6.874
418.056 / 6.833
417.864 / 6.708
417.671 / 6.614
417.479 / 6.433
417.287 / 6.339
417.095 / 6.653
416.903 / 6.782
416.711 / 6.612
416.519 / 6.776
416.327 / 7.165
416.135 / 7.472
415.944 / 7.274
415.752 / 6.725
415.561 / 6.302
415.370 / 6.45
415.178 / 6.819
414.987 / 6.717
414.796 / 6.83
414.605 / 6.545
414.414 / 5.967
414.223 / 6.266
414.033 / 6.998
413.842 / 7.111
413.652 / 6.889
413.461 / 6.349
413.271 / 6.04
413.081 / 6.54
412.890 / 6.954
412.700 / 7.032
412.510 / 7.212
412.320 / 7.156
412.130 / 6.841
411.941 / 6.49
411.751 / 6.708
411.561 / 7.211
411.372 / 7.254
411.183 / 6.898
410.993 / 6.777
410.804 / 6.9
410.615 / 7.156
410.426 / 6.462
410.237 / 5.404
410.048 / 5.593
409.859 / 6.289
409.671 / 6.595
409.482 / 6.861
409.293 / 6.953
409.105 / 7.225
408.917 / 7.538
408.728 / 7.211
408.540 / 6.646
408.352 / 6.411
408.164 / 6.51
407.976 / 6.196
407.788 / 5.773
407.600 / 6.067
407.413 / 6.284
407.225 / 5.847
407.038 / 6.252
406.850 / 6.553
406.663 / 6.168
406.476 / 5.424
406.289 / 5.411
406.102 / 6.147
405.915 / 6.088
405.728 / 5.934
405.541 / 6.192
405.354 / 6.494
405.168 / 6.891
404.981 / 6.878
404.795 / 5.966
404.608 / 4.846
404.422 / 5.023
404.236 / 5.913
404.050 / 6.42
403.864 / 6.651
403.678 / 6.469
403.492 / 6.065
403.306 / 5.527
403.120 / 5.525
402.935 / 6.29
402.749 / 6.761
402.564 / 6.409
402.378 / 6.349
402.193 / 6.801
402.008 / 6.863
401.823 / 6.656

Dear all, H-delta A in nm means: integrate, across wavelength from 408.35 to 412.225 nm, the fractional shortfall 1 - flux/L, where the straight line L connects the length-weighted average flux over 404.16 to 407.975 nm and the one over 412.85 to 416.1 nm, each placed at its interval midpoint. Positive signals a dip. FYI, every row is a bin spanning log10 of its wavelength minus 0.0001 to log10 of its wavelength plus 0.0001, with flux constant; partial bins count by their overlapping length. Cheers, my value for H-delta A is -0.25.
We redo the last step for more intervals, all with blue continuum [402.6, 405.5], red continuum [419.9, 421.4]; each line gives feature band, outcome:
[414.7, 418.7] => -0.23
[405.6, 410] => -0.11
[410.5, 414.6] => -0.33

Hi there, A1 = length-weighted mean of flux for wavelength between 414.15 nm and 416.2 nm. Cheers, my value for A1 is 6.66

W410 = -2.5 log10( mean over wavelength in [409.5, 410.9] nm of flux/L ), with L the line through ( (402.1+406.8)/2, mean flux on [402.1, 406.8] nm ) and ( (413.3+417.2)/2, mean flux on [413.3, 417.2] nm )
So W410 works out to 0.01 mag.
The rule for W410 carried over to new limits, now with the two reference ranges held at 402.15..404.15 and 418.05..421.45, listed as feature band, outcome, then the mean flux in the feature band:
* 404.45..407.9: 0.05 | 6.05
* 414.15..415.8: 0.00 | 6.51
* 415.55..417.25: -0.06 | 6.87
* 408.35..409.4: -0.11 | 7.05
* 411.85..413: -0.08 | 6.94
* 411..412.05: -0.08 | 6.9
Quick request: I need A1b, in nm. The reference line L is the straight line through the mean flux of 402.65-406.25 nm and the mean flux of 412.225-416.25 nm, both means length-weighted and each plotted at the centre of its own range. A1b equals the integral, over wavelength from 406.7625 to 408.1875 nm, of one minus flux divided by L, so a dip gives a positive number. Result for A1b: 0.03 nm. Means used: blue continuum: 6.1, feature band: 6.17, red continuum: 6.75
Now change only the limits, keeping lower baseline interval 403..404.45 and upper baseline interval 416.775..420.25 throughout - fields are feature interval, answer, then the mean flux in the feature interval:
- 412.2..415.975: -0.17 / 6.7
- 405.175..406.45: 0.00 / 6.07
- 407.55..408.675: -0.02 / 6.31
